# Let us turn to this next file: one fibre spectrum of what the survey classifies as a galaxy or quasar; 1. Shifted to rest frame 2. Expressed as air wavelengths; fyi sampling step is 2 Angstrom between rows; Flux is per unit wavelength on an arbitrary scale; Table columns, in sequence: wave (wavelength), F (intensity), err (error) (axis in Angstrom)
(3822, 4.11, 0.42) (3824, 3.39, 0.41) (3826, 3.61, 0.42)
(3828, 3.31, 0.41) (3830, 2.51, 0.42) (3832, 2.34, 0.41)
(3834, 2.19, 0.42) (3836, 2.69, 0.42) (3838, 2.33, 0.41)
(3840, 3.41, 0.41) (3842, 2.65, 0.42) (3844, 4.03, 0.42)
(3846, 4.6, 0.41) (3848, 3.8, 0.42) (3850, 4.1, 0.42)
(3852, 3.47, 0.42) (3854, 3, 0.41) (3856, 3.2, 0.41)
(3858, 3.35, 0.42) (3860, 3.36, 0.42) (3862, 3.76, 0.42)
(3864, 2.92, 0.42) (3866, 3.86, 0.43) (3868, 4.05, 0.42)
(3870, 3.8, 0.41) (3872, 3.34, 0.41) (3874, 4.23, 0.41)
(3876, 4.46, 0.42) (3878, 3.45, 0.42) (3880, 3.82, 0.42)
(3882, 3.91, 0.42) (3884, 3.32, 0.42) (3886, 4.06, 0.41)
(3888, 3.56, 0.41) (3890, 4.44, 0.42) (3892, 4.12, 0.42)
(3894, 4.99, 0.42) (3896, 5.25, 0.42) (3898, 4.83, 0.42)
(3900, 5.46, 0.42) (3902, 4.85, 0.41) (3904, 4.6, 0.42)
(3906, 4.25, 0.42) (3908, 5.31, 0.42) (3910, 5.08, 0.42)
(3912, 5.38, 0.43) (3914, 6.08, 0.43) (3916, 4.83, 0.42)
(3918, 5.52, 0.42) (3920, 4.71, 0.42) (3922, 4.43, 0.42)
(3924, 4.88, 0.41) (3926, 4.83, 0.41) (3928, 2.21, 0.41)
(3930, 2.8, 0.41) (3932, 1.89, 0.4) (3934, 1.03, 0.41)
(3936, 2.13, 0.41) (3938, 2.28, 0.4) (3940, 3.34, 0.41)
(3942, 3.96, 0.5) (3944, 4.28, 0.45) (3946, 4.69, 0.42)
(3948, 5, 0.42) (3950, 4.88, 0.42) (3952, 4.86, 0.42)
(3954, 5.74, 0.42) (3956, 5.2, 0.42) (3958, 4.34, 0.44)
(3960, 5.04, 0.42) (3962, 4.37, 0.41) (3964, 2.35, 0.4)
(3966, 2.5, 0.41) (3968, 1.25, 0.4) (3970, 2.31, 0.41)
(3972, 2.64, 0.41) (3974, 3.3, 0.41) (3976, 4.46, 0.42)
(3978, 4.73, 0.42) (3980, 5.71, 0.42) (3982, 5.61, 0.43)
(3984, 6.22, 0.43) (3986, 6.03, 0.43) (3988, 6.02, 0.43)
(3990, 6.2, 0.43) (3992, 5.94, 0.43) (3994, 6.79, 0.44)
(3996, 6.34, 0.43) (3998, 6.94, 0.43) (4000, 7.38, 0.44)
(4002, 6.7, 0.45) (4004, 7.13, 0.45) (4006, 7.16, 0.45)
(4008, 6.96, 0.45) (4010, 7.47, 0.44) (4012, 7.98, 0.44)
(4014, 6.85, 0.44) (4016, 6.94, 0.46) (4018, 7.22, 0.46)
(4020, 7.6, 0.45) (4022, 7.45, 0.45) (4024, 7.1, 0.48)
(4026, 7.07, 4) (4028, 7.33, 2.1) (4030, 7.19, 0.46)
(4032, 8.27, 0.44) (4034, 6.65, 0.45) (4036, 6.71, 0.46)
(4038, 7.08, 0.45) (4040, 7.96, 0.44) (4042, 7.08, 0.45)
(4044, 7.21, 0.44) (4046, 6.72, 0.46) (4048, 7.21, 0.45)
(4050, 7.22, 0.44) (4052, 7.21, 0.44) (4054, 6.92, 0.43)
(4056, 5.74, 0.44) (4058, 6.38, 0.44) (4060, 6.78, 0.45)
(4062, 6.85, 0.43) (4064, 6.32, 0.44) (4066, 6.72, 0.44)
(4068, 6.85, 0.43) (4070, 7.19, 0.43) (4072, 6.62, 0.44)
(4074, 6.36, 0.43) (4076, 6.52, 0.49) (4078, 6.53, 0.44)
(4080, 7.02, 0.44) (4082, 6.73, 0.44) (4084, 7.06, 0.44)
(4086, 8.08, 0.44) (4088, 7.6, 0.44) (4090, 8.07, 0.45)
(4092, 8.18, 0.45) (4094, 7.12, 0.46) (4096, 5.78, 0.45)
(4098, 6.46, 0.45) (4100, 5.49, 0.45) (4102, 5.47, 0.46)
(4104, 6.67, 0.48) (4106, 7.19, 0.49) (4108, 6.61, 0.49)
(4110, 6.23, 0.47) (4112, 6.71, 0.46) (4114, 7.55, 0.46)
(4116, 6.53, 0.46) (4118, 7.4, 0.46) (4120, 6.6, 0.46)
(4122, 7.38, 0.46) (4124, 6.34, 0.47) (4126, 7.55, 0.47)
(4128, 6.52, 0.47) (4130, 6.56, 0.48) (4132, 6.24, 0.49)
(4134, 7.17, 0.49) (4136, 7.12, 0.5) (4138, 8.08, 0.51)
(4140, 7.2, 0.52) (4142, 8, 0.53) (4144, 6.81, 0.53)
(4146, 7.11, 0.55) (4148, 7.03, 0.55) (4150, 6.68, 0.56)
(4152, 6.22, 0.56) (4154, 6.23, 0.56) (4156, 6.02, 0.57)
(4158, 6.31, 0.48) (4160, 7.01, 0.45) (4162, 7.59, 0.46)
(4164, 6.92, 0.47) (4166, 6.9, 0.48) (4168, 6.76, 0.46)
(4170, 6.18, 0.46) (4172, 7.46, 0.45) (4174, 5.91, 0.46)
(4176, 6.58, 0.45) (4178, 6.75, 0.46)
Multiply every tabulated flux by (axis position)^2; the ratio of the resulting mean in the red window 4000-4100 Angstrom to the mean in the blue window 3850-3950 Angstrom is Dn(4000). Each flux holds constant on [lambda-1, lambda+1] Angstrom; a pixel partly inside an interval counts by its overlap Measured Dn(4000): 1.9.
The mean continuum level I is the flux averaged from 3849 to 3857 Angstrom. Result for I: 3.44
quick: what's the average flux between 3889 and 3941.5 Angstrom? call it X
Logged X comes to 4.21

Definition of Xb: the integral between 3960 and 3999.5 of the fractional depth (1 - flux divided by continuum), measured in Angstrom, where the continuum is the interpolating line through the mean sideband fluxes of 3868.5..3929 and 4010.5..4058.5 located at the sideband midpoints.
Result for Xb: 8.8 Angstrom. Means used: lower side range 4.46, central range 4.76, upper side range 7.14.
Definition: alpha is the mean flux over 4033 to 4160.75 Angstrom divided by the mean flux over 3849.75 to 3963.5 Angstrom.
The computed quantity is 1.7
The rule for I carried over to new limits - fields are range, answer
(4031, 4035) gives 7.46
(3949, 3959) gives 5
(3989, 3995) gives 6.31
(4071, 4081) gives 6.61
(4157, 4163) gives 6.97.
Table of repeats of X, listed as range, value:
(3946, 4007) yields 5.1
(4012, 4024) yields 7.27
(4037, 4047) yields 7.21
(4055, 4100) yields 6.83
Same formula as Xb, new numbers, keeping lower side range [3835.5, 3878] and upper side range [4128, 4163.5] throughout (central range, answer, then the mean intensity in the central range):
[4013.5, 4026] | -4.0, 7.2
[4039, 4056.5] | -4.0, 7.07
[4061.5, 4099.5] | -4.9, 6.93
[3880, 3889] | 0.3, 3.72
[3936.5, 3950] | 1.9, 3.93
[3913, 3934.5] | 1.5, 4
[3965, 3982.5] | 4.9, 3.56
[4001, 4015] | -5.0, 7.18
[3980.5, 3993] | -2.3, 5.99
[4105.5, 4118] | -0.6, 6.84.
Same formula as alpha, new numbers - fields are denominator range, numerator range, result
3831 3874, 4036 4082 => 2.03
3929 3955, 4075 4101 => 1.93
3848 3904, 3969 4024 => 1.55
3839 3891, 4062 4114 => 1.84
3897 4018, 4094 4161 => 1.38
